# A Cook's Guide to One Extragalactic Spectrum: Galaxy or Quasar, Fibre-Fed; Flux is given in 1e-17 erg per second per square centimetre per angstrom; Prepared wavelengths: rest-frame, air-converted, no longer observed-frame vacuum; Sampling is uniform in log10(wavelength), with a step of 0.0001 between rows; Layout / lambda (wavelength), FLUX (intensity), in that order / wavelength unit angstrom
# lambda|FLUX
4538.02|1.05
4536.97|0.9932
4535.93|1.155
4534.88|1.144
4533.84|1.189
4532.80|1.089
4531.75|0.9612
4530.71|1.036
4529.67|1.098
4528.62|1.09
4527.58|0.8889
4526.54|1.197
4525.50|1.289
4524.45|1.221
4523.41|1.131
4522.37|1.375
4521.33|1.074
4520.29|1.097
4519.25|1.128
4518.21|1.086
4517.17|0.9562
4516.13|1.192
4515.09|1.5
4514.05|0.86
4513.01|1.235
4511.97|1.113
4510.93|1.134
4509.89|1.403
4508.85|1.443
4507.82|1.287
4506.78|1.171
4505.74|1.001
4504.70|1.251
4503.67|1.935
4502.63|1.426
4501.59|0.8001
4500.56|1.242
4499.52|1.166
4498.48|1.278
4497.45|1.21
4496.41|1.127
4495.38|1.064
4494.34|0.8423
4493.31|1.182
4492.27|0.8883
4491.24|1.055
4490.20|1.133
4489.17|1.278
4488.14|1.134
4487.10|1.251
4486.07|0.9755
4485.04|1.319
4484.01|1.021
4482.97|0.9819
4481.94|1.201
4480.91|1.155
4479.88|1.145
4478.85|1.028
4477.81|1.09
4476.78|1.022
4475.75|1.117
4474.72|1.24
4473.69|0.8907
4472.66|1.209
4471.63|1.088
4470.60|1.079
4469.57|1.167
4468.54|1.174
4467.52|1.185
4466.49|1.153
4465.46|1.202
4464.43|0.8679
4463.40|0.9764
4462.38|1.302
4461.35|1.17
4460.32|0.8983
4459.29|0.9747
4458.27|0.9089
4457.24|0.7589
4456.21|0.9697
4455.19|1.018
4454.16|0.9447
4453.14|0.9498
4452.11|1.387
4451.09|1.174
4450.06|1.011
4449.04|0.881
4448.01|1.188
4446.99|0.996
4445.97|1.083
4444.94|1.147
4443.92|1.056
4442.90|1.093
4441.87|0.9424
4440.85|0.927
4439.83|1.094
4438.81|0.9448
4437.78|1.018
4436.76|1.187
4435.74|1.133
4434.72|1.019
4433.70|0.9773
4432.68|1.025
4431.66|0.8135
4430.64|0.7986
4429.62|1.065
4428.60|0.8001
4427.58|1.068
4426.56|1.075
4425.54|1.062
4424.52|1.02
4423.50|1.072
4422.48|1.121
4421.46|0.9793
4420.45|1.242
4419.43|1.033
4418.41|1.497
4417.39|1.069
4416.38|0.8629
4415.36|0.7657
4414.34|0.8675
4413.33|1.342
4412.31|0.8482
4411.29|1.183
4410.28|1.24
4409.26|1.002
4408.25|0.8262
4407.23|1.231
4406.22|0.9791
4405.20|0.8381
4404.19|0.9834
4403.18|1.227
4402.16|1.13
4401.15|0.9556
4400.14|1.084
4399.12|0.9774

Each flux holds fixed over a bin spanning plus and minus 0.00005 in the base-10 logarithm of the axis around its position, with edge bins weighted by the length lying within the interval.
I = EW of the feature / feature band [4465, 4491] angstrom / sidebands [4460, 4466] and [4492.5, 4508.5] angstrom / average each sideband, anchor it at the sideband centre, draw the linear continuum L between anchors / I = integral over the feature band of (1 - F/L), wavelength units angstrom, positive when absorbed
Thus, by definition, -0.1 angstrom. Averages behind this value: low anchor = 1.07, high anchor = 1.2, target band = 1.13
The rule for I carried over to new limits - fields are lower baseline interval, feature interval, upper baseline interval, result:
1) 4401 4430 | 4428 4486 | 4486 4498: 1.32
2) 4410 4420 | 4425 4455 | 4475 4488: 1.51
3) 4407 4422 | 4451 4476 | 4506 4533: 0.81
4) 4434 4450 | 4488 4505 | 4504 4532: -0.70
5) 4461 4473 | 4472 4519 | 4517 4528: -0.89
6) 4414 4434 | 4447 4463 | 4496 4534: 0.53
